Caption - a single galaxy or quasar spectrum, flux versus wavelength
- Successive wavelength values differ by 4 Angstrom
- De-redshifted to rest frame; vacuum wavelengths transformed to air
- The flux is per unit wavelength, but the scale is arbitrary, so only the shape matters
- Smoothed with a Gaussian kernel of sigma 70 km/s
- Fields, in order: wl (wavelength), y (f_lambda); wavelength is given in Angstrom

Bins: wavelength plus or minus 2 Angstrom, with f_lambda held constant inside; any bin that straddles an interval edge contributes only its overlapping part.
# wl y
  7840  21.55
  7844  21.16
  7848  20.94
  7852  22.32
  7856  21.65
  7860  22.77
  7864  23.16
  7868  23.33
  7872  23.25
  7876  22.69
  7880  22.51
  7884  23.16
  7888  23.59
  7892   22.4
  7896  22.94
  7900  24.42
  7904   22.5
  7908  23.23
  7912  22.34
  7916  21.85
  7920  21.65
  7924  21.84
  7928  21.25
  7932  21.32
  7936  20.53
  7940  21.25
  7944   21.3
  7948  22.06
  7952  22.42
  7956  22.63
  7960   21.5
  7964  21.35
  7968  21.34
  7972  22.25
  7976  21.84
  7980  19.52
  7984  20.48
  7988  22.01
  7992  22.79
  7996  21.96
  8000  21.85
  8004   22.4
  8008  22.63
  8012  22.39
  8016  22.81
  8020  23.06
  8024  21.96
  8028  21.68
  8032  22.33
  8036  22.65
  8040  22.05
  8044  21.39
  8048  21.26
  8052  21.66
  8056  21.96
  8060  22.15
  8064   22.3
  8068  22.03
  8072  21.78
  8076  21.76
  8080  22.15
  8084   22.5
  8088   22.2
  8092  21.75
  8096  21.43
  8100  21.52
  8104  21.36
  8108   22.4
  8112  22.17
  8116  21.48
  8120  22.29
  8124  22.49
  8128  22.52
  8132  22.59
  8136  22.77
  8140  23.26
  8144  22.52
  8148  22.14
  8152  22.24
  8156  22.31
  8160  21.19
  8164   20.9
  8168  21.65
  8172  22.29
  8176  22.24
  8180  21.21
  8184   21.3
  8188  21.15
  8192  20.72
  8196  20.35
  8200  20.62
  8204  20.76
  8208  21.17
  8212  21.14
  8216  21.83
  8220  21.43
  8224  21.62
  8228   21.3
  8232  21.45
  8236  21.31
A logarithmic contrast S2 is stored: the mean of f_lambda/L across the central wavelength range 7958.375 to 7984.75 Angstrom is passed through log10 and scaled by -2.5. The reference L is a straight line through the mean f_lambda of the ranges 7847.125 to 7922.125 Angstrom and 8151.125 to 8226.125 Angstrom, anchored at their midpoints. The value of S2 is 0.05 mag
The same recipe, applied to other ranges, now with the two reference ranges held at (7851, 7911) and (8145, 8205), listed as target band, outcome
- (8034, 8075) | 0.01 mag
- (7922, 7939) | 0.07 mag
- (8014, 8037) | -0.01 mag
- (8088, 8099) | 0.01 mag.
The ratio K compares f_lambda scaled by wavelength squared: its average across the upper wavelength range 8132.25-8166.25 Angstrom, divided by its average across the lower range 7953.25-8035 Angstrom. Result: 1.1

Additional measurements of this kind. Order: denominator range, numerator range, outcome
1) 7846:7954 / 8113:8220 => 1.04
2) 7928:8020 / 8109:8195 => 1.05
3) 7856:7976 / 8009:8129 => 1.03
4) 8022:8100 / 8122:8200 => 1.02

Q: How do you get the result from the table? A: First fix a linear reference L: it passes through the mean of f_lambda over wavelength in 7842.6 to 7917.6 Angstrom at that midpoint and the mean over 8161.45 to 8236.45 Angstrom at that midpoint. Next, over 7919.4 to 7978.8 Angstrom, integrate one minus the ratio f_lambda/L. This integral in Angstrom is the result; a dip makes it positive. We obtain 2.00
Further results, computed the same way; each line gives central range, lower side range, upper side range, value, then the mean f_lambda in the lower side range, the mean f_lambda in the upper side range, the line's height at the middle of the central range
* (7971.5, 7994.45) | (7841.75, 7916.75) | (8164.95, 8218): 0.77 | 22.7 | 21.3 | 22.2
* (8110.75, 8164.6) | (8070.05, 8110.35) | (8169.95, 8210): -1.72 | 21.9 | 21.2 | 21.6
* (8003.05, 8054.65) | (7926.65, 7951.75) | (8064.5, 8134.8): -1.01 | 21.4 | 22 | 21.7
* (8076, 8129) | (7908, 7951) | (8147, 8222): -1.31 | 21.6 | 21.4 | 21.5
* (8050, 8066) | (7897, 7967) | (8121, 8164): 0.12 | 22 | 22.3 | 22.2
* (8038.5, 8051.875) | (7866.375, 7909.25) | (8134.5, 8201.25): 0.45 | 23.1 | 21.7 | 22.3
